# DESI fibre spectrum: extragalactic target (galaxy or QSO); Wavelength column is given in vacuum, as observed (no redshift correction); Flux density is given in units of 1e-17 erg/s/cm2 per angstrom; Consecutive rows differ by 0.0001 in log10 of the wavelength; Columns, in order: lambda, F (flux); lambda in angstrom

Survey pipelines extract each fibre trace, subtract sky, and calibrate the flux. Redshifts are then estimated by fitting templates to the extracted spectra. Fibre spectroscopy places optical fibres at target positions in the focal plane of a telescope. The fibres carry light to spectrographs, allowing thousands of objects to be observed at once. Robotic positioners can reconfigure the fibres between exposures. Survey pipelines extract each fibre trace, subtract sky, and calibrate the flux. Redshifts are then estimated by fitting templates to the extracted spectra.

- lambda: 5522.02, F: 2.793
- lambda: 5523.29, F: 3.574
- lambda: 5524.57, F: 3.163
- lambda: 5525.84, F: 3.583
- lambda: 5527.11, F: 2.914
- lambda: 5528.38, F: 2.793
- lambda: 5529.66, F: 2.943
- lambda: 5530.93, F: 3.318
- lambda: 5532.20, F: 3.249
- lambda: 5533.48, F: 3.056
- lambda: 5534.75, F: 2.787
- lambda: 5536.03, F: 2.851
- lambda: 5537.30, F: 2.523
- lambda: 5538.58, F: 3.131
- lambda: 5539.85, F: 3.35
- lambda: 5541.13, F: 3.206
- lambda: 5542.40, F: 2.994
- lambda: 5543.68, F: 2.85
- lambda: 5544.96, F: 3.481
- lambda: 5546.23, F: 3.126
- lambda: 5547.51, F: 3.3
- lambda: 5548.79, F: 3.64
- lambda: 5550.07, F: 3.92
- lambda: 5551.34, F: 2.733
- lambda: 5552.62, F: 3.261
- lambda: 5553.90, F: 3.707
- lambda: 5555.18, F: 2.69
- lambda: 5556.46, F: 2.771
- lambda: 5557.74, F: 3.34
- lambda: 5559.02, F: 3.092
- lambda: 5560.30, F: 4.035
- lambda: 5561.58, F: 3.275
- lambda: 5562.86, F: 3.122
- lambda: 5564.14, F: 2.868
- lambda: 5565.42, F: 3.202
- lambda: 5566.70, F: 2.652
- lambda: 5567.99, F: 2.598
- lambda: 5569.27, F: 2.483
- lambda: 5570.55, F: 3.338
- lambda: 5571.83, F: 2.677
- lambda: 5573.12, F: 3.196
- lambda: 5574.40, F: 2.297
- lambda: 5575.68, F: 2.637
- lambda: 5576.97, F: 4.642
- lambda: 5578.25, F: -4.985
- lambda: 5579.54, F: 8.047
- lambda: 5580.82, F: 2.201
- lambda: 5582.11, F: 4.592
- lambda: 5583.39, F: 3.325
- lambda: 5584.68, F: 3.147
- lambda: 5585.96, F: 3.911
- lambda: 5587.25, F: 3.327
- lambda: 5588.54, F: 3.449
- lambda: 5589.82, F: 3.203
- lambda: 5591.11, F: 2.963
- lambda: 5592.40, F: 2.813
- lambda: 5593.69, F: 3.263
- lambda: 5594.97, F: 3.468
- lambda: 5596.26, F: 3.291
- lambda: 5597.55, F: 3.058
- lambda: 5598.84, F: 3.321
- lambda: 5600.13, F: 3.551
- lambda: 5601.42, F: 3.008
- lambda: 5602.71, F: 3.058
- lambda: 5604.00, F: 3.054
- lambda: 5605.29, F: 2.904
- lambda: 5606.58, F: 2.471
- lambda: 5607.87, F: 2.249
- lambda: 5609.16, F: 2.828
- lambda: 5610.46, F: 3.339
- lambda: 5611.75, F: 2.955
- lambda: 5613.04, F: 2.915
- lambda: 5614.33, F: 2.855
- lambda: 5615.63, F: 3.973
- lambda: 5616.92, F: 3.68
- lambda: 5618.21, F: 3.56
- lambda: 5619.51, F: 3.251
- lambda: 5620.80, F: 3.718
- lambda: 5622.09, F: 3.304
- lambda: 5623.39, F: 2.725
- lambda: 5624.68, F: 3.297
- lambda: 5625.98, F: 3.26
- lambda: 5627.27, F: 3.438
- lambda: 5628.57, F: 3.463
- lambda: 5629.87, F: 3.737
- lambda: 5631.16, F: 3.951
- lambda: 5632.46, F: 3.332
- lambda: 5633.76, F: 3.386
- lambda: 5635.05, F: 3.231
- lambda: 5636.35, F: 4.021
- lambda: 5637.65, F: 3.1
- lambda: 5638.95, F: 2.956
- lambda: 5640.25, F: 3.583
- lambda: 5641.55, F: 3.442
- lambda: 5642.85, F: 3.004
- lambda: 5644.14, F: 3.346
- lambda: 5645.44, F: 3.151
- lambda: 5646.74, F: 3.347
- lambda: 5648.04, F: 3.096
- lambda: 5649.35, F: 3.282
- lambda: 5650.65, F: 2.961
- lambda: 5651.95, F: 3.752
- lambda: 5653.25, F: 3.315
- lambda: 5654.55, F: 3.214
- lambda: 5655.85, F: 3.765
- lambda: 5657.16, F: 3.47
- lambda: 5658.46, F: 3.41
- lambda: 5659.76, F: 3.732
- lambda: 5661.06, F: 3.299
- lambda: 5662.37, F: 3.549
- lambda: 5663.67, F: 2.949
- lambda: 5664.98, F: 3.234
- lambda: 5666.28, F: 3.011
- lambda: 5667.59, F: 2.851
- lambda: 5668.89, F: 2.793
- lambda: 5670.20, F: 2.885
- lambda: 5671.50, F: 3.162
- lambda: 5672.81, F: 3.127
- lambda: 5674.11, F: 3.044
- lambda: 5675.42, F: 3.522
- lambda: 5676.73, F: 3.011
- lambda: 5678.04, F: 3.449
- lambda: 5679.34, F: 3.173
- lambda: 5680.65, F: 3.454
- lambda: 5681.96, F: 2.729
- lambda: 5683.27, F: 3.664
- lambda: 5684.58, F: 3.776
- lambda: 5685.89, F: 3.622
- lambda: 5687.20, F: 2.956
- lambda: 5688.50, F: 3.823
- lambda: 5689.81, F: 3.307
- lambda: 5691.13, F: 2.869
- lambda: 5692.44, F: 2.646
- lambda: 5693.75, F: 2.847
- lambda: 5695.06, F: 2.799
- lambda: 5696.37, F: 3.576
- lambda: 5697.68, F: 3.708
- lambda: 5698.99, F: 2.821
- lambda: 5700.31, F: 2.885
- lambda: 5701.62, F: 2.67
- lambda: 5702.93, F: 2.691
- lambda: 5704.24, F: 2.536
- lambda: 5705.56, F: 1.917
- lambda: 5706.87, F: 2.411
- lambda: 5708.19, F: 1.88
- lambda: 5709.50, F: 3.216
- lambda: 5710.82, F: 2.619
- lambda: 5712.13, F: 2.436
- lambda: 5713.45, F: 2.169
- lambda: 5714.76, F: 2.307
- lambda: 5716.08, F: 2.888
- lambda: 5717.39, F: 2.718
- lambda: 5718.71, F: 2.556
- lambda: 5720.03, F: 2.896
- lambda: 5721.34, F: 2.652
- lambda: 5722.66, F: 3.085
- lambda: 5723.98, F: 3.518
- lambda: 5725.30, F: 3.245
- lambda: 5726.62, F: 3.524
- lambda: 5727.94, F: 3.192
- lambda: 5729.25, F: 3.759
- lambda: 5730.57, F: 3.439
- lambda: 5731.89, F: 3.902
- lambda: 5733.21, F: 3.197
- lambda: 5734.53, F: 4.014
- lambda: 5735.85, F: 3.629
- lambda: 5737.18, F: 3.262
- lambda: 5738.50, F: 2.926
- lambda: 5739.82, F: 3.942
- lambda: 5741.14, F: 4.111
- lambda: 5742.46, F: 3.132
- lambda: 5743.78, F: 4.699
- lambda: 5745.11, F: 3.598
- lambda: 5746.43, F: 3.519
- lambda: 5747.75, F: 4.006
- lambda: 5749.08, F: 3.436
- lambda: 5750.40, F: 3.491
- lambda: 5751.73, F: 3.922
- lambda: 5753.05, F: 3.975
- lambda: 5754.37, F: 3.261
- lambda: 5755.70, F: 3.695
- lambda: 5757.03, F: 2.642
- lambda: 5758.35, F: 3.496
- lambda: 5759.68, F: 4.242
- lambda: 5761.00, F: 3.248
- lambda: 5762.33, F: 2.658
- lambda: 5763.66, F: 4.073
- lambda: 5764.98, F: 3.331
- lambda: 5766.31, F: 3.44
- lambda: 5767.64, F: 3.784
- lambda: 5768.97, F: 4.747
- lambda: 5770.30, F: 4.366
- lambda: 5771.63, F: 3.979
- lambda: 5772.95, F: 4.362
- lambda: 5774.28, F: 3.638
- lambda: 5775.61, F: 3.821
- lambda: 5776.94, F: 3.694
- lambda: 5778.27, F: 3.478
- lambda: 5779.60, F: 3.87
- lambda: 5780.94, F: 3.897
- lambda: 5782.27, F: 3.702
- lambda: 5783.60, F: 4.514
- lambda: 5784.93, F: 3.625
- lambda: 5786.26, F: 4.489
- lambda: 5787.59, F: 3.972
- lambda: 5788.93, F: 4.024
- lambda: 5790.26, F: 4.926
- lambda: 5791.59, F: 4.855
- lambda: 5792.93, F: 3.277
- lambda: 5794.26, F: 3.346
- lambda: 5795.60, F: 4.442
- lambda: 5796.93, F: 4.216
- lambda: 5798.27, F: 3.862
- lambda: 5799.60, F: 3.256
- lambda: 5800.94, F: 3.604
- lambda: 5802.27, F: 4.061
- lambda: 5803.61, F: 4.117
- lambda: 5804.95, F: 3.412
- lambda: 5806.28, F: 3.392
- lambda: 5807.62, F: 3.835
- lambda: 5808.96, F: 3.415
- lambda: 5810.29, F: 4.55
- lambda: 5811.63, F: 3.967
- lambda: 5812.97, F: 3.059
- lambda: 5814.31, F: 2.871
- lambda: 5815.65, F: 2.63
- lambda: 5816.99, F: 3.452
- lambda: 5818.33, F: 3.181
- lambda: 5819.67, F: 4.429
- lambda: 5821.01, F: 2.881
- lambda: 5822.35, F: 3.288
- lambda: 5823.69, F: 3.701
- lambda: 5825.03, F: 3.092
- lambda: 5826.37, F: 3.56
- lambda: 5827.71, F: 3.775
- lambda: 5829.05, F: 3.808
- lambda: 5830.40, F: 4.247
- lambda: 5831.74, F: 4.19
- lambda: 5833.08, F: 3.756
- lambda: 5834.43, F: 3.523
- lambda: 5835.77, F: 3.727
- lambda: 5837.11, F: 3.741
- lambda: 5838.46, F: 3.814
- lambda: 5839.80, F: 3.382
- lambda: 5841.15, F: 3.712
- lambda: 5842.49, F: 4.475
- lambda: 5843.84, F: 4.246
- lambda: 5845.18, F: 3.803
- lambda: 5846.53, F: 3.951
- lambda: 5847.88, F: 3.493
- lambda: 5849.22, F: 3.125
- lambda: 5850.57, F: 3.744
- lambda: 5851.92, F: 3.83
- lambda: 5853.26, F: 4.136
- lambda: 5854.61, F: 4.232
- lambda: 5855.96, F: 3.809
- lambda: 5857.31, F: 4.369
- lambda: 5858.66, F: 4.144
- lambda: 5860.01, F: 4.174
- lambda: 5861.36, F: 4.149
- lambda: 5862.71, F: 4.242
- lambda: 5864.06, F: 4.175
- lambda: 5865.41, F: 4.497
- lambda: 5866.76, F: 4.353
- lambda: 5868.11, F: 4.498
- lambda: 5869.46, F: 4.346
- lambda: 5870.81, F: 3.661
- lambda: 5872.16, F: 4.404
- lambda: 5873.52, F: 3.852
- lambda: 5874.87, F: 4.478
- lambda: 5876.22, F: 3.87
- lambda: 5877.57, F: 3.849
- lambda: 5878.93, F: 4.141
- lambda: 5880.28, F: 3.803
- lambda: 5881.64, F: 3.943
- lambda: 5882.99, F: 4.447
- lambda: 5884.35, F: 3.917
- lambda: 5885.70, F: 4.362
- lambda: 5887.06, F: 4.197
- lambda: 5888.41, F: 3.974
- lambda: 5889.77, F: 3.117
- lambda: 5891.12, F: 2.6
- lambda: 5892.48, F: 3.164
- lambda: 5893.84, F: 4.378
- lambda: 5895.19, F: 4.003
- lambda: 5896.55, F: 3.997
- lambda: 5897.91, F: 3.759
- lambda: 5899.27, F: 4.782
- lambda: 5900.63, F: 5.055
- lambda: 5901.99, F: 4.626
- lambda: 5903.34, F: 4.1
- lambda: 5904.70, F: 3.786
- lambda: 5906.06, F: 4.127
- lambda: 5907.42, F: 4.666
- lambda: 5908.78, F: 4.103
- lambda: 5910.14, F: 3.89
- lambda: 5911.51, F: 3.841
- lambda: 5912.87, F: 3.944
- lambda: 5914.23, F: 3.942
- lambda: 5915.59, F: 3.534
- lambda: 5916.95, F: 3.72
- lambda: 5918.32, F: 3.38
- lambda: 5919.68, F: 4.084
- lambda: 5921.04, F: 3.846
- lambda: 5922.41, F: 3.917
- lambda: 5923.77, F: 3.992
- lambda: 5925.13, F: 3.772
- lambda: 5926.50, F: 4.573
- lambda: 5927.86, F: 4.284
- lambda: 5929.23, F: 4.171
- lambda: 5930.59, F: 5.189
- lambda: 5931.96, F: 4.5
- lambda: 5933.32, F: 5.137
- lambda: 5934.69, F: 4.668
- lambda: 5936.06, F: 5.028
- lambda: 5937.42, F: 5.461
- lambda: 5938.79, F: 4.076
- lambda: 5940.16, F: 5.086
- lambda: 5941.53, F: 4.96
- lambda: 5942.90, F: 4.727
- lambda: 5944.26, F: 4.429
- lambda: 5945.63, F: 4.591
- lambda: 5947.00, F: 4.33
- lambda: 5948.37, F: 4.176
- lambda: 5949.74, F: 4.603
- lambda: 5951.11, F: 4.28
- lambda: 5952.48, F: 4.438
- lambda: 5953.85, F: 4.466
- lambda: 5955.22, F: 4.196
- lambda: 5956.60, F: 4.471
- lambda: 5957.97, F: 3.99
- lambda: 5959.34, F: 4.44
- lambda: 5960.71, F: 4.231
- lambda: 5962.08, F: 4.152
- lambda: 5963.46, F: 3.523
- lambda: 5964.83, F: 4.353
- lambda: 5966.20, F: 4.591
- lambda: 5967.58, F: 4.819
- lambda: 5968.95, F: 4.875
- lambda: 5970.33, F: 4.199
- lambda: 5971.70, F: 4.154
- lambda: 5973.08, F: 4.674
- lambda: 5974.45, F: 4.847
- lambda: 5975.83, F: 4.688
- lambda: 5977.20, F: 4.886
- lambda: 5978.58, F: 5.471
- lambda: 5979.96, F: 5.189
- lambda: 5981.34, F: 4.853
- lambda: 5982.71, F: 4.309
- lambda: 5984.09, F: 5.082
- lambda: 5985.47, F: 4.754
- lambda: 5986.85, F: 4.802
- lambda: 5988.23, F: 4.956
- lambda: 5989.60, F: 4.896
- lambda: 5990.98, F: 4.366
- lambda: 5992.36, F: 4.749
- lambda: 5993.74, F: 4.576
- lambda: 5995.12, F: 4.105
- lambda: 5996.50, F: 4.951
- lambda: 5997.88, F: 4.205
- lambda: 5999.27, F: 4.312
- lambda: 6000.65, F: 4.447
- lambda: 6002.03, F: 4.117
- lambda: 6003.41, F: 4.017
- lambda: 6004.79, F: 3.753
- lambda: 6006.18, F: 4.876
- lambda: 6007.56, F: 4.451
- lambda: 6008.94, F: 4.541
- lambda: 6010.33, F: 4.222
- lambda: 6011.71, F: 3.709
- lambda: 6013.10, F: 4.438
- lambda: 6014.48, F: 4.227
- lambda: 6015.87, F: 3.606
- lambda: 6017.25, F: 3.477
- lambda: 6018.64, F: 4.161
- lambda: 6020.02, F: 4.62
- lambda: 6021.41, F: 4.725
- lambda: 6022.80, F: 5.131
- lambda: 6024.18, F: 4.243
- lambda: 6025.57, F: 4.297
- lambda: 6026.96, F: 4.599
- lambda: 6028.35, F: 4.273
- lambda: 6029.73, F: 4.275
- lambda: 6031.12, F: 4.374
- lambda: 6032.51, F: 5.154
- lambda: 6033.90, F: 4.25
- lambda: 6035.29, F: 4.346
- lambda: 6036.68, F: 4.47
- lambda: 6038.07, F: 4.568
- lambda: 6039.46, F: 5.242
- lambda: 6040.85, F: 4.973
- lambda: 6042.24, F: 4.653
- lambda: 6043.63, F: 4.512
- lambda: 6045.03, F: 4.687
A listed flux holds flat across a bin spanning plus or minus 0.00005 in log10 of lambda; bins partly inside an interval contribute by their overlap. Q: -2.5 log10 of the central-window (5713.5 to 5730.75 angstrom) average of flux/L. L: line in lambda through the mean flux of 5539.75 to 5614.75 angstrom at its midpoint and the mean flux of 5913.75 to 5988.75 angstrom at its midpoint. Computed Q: 0.198 mag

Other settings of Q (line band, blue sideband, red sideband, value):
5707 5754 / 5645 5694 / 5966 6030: 0.07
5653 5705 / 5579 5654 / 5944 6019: 0.11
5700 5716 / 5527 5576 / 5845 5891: 0.38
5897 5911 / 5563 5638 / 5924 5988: 0.02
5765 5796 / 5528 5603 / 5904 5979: -0.05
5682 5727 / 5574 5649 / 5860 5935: 0.20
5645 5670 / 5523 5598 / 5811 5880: 0.03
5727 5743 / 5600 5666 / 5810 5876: 0.00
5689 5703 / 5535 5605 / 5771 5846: 0.16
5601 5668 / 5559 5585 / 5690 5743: -0.10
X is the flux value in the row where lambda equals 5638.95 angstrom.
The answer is 2.956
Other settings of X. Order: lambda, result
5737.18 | 3.262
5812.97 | 3.059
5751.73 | 3.922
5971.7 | 4.154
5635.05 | 3.231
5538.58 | 3.131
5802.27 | 4.061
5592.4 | 2.813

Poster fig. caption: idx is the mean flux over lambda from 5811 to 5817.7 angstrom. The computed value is 3.19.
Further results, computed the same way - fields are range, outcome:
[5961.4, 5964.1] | 3.83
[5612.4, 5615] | 2.89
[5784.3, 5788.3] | 4.03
